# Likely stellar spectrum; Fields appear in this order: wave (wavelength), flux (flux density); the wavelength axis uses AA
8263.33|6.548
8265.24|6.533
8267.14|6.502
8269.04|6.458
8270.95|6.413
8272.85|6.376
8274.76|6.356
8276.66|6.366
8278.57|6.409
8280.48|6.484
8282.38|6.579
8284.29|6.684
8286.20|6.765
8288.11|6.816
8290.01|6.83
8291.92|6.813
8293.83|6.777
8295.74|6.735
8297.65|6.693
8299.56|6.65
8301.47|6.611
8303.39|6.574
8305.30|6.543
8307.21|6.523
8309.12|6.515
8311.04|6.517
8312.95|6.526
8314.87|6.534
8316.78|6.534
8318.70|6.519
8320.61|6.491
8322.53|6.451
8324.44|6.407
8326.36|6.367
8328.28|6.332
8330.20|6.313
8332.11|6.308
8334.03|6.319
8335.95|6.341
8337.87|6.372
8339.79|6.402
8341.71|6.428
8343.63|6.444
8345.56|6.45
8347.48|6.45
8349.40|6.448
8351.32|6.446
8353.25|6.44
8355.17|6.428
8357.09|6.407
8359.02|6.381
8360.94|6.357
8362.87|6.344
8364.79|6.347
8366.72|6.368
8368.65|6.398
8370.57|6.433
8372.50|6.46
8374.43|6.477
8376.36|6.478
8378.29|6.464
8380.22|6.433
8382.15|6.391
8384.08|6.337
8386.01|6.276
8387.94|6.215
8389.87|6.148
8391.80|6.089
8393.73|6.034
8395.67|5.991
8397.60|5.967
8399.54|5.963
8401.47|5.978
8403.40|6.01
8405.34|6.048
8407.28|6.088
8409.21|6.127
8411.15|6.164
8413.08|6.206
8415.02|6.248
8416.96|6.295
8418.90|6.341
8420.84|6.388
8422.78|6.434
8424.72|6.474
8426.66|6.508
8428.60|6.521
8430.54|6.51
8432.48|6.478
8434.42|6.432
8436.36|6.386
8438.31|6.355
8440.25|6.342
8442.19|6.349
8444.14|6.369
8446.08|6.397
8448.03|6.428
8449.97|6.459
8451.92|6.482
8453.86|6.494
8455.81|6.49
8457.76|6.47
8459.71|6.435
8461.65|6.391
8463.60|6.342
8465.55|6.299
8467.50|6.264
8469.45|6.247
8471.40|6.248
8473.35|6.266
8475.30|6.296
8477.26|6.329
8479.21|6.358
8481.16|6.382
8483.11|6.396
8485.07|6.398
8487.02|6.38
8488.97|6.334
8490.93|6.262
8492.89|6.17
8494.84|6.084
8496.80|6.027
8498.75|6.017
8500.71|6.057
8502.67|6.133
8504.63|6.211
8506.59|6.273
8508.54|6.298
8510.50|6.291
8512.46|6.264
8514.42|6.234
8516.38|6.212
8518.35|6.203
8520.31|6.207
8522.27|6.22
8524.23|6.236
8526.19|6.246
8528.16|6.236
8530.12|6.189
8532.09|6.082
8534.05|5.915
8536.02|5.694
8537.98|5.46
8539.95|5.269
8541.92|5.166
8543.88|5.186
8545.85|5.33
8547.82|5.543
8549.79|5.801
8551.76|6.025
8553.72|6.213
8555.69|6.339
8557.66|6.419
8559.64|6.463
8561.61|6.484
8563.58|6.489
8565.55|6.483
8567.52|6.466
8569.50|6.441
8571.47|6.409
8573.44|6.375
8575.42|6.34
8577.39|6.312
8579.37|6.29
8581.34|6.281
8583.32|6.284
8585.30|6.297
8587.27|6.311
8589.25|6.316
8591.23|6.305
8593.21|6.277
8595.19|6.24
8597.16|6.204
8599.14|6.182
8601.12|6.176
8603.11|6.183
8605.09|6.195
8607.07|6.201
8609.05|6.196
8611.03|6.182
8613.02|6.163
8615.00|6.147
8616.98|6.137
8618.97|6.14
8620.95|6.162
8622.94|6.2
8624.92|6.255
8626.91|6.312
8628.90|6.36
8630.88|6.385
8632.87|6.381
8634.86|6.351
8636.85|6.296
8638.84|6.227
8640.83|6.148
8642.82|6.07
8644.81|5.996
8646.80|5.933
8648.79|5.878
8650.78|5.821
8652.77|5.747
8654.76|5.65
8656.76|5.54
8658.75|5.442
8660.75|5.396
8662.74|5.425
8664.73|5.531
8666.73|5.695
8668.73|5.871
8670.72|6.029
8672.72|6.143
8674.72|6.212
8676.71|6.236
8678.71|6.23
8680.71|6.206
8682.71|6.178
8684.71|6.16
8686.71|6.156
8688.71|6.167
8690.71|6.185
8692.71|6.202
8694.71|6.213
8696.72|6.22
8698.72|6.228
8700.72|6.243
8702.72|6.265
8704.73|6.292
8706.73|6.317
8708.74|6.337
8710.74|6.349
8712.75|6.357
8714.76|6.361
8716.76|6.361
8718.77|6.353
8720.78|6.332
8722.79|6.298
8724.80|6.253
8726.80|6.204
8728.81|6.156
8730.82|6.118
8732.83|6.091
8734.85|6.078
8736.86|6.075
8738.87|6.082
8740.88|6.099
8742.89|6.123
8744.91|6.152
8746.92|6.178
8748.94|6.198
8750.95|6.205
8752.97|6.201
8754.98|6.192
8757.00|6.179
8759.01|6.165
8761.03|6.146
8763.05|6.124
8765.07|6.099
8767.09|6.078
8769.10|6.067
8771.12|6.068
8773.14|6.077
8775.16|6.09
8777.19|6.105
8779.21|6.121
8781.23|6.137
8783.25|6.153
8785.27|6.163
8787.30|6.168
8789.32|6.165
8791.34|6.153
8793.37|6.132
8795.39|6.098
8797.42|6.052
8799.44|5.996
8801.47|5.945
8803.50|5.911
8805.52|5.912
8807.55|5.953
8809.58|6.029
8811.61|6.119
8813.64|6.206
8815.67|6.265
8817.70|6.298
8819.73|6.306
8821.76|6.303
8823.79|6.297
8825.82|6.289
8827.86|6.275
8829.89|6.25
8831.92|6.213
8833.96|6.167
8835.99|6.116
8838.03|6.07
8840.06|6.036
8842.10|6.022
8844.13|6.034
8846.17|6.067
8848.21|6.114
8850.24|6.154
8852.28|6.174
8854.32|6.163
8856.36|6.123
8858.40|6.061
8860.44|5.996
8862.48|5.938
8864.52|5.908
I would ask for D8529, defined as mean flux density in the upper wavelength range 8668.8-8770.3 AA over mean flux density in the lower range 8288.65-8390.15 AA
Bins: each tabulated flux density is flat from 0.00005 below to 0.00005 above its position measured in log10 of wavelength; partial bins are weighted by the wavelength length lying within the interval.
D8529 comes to 1.0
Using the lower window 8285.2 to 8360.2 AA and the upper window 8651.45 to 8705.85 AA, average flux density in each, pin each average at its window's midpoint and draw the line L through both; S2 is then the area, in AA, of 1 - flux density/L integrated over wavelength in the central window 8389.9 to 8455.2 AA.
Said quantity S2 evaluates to 0.8 AA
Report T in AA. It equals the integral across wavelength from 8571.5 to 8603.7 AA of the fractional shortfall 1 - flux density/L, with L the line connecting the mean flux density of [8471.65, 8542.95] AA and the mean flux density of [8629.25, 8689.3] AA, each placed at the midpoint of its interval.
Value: -1.2 AA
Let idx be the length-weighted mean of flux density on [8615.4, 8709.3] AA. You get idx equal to 6.08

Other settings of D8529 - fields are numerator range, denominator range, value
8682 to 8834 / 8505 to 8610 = 1.00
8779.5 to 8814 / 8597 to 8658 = 0.99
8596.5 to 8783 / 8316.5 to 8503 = 0.97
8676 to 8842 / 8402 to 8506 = 0.98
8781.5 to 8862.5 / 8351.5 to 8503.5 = 0.97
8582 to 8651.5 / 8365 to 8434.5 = 0.99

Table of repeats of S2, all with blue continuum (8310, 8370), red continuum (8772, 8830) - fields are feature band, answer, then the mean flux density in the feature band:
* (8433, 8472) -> -0.24 AA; 6.39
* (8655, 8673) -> 1.63 AA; 5.65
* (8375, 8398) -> 0.51 AA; 6.25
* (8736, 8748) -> 0.10 AA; 6.12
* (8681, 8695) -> 0.05 AA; 6.18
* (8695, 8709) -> -0.16 AA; 6.26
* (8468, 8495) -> 0.11 AA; 6.3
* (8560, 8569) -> -0.28 AA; 6.48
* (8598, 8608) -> 0.11 AA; 6.18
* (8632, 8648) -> 0.16 AA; 6.17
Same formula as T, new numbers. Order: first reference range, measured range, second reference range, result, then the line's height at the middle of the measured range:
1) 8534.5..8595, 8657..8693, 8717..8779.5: 1.04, 6.13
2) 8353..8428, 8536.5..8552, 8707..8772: 1.96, 6.24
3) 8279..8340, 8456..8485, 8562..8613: 0.26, 6.4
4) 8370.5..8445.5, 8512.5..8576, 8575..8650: 1.67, 6.24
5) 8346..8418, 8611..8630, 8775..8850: -0.04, 6.19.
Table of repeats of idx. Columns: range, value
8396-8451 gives 6.29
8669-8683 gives 6.16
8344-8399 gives 6.33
